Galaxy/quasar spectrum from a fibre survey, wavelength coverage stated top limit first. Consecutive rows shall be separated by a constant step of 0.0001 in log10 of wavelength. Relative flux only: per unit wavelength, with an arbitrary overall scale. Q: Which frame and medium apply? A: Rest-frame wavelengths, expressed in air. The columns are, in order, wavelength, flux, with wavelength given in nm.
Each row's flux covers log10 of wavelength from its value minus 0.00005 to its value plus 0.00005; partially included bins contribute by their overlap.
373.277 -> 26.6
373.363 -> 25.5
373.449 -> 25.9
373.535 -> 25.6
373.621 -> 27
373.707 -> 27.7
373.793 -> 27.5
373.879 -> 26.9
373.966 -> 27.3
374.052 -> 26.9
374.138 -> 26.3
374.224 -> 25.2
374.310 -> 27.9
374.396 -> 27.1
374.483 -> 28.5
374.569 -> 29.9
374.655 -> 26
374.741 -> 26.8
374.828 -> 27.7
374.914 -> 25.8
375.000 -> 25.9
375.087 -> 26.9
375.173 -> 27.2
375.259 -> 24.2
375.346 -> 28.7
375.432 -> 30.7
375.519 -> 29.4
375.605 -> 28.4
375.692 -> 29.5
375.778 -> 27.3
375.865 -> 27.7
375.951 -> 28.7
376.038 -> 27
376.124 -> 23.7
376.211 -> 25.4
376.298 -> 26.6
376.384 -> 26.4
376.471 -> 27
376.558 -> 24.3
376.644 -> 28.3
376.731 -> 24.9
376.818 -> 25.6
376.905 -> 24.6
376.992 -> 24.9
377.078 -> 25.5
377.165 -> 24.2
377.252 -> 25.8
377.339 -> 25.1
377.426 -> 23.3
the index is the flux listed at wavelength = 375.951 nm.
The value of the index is 28.7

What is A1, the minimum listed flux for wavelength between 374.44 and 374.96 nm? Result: 25.8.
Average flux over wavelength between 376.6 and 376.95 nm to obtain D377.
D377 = 25.8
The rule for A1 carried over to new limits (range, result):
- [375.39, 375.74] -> 28.4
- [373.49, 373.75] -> 25.6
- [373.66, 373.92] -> 26.9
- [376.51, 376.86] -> 24.3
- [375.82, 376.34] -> 23.7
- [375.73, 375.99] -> 27.3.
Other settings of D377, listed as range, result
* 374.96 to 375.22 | 26.6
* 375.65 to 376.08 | 28.1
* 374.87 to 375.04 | 26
